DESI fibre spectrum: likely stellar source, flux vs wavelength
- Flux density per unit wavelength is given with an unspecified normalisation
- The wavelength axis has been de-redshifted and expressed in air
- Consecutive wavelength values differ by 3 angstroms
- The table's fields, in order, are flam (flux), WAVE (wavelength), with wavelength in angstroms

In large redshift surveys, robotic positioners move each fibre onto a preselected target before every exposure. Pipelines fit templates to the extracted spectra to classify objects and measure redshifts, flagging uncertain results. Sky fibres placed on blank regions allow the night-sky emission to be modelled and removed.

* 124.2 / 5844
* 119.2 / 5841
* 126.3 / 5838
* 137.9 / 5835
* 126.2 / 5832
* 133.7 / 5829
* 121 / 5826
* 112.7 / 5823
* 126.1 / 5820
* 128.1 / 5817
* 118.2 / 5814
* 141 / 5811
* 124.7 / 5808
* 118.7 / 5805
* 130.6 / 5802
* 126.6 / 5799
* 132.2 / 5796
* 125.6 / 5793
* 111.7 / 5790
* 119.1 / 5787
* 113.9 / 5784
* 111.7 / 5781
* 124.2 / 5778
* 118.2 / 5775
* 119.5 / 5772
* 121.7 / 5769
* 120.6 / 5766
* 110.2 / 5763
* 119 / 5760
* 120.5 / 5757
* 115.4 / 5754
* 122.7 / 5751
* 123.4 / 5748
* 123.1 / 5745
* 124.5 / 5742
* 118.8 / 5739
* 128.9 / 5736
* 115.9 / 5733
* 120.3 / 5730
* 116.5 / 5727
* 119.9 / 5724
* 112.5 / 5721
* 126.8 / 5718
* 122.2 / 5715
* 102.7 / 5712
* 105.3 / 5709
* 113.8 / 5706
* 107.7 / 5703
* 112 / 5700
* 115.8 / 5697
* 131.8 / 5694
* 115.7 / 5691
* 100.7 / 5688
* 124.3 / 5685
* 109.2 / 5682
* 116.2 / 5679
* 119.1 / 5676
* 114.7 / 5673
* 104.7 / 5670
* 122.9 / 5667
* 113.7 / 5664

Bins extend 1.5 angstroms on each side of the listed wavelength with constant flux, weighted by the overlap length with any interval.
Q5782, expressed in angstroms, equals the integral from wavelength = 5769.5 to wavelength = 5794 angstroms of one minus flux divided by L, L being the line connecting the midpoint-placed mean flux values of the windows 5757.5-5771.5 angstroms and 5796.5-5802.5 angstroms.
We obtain 1.1 angstroms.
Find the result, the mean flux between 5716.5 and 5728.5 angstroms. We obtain 119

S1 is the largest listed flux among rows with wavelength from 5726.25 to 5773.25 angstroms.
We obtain 128.9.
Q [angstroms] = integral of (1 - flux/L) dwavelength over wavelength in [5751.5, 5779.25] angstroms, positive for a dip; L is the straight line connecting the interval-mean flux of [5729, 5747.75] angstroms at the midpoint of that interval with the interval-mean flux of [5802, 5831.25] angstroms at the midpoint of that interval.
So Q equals 1.0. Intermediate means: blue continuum 122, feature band 119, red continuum 125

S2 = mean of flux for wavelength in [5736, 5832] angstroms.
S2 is 122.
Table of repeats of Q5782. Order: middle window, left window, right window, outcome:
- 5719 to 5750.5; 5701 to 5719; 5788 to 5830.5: -1.3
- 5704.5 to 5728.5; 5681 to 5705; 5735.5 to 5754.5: 0.7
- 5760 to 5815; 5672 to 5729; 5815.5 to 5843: 0.3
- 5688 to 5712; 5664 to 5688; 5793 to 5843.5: 0.8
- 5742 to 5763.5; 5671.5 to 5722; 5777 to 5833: -0.1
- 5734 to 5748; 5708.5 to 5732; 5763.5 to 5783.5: -0.8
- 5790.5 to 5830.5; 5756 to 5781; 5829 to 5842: -0.3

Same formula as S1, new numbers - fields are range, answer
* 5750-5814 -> 141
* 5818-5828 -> 126.1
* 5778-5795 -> 125.6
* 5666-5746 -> 131.8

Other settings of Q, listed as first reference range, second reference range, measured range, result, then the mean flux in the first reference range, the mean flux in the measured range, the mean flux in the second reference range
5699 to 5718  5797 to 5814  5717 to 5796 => -0.1 angstroms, 112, 120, 128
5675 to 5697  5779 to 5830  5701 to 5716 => 1.0 angstroms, 117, 110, 123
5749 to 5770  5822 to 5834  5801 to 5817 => -0.5 angstroms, 119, 127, 124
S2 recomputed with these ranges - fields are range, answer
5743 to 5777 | 120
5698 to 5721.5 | 113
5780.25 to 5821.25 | 124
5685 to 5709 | 114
